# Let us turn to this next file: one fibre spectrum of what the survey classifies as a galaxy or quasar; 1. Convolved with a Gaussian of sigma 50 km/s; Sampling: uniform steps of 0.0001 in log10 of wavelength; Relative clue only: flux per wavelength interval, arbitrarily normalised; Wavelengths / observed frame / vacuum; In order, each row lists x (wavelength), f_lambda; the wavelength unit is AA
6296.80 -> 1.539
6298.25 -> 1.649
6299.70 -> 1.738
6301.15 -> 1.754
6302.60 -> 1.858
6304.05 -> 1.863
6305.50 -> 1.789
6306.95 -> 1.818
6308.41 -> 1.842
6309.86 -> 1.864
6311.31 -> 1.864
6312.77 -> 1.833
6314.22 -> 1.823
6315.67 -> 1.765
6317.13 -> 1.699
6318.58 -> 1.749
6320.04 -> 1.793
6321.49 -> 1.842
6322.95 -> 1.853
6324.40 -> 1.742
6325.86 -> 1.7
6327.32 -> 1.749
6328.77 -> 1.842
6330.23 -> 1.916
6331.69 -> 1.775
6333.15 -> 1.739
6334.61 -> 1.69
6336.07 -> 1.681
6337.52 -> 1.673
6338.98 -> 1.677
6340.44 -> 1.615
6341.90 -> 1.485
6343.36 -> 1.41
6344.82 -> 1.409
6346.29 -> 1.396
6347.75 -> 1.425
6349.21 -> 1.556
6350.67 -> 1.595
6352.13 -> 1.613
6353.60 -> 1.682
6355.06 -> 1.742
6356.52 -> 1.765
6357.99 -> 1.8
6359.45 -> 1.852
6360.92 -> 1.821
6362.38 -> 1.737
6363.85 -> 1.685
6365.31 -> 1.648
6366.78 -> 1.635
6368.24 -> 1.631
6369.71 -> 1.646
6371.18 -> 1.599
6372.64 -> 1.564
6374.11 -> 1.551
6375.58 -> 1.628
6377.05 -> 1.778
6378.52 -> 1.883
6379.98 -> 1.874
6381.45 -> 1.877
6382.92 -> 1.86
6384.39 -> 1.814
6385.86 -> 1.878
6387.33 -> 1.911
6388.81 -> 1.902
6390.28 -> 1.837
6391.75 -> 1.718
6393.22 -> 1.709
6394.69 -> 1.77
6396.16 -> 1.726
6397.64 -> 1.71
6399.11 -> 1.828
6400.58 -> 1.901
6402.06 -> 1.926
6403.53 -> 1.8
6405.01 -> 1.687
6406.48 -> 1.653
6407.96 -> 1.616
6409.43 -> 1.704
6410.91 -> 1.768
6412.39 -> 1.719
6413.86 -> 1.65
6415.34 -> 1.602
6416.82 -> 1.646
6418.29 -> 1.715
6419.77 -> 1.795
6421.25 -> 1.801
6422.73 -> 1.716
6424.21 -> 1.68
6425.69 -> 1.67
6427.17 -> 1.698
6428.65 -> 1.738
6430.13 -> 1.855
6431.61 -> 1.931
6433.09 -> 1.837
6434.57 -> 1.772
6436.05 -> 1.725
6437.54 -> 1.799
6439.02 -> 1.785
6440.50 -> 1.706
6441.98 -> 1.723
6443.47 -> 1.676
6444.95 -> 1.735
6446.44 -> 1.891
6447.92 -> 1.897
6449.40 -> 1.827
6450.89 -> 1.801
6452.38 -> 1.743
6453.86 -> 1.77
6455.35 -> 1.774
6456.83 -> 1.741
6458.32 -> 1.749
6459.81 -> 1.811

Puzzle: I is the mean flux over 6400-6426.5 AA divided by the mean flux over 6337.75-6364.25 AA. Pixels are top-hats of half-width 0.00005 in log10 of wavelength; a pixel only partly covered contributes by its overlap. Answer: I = 1.06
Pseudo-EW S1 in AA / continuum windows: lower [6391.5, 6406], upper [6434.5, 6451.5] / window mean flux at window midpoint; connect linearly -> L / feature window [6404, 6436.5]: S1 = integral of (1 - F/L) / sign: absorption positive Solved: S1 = 0.9 AA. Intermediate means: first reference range 1.78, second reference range 1.78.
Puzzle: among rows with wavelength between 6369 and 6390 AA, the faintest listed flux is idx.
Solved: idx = 1.551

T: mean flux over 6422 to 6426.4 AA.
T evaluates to 1.69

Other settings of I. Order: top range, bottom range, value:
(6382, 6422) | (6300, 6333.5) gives 0.98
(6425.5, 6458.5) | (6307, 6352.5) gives 1.05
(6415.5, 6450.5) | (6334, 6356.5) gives 1.11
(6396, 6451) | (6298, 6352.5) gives 1.02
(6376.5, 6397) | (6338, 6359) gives 1.15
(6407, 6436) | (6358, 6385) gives 1.00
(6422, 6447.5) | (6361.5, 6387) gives 1.02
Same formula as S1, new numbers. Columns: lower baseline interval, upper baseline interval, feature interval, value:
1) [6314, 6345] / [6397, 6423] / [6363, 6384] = 0.2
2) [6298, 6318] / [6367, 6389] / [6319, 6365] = 2.4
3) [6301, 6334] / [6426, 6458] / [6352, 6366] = 0.4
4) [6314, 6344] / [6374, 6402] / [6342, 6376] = 2.8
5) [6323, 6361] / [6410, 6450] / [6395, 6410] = -0.3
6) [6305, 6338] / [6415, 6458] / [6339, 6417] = 3.1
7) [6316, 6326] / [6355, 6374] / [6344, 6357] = 1.1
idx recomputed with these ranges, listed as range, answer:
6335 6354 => 1.396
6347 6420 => 1.425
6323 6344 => 1.41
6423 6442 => 1.67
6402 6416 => 1.602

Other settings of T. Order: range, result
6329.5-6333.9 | 1.81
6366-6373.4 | 1.61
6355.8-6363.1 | 1.79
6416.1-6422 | 1.74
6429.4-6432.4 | 1.89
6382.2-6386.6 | 1.85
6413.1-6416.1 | 1.63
